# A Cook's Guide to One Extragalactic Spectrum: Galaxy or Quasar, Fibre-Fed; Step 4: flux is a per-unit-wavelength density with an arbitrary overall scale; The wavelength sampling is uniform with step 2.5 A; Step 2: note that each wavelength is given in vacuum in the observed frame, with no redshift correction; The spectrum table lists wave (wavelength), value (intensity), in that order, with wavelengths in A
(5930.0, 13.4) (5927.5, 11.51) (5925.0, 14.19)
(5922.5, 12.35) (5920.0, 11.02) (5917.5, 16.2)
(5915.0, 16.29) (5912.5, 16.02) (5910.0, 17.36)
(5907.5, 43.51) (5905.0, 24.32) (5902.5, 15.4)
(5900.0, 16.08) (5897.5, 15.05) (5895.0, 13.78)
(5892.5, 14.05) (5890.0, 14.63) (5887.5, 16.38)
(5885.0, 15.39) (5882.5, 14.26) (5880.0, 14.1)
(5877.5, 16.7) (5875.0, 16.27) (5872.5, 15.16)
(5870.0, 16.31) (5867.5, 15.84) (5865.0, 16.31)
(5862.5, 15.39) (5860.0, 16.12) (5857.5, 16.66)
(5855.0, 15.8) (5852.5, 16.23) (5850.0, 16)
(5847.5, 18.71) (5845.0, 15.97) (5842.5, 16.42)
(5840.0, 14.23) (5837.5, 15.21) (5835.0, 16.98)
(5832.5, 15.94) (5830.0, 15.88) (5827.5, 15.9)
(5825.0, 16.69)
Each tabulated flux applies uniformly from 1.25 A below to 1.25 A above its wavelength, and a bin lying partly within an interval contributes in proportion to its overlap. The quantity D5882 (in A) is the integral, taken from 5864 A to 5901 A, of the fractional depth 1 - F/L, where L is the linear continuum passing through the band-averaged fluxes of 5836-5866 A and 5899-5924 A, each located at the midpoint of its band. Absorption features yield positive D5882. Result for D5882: 4.6 A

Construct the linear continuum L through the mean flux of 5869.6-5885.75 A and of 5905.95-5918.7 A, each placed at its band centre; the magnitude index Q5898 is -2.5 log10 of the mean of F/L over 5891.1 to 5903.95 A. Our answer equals 0.27 mag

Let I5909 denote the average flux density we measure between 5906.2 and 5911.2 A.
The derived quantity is 30.5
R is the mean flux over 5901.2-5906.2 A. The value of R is 19.8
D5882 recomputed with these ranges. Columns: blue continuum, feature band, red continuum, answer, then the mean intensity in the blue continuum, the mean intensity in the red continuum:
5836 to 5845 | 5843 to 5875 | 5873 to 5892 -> -1.7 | 15.4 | 15.3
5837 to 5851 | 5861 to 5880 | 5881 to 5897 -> -0.7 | 16.1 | 14.8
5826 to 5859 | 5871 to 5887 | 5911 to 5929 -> -0.3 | 16.2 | 14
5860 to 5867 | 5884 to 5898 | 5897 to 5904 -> 0.9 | 15.9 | 15.9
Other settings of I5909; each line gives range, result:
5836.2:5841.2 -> 14.7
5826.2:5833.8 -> 15.9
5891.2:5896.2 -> 13.9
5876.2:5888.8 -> 15.4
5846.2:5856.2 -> 16.7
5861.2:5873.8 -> 15.8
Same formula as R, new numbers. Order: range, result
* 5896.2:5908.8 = 22.8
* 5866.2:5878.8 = 16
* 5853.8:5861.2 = 16.2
